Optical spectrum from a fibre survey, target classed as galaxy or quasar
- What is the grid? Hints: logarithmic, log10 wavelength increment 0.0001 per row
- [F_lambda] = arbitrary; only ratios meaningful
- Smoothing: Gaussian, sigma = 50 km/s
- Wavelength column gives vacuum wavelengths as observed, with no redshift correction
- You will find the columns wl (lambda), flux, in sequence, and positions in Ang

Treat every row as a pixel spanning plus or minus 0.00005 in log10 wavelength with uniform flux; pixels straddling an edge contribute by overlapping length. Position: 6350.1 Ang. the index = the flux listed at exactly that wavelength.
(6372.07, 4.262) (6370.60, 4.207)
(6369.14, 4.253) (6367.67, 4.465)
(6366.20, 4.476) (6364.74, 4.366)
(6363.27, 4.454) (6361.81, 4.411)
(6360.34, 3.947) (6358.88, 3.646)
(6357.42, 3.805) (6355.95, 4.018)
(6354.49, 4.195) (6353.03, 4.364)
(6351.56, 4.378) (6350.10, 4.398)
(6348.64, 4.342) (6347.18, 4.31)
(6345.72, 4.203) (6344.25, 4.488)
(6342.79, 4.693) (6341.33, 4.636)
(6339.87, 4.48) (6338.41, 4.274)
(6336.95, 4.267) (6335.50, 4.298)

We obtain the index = 4.398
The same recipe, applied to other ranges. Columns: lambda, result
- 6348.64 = 4.342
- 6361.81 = 4.411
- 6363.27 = 4.454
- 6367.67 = 4.465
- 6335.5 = 4.298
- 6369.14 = 4.253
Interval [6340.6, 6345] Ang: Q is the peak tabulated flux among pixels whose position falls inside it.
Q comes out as 4.693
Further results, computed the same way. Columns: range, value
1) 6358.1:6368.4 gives 4.476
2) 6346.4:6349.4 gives 4.342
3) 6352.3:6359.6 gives 4.364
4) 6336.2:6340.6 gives 4.48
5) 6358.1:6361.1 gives 3.947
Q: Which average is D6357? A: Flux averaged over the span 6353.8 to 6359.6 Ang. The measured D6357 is 3.92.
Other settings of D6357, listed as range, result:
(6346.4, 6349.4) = 4.33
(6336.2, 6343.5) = 4.47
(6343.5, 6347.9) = 4.33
